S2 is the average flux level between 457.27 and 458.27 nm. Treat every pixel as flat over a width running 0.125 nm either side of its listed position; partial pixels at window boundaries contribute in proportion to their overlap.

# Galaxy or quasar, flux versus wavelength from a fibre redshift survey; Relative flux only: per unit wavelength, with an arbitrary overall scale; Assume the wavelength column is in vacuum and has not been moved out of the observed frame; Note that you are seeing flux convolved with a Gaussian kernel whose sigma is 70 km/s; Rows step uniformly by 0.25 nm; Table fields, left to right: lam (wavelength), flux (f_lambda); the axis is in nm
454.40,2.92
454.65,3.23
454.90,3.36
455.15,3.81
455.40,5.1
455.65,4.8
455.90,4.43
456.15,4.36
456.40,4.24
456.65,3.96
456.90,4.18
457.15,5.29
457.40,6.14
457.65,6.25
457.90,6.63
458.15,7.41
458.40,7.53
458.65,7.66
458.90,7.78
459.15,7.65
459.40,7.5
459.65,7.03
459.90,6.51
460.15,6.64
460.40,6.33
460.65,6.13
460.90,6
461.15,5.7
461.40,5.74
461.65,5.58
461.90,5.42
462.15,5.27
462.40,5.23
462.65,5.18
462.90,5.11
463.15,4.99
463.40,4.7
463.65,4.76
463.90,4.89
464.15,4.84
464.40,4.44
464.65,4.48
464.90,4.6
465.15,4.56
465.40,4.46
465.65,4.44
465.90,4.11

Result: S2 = 6.6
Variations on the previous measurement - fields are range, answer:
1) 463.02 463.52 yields 4.85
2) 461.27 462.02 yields 5.58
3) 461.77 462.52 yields 5.31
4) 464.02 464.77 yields 4.59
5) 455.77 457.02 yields 4.24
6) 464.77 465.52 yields 4.54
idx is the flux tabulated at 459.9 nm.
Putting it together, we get 6.51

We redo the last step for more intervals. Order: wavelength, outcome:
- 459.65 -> 7.03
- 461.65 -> 5.58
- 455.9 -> 4.43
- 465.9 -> 4.11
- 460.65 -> 6.13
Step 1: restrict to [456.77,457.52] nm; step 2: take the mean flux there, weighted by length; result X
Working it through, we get 5.19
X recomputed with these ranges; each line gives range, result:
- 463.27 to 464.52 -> 4.73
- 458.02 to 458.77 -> 7.53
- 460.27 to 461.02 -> 6.16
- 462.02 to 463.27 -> 5.16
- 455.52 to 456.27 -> 4.53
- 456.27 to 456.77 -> 4.1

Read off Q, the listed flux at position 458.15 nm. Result 7.41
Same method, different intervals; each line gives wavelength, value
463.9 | 4.89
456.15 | 4.36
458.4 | 7.53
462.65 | 5.18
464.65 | 4.48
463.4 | 4.7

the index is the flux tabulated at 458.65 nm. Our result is 7.66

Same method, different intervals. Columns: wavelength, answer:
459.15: 7.65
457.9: 6.63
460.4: 6.33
